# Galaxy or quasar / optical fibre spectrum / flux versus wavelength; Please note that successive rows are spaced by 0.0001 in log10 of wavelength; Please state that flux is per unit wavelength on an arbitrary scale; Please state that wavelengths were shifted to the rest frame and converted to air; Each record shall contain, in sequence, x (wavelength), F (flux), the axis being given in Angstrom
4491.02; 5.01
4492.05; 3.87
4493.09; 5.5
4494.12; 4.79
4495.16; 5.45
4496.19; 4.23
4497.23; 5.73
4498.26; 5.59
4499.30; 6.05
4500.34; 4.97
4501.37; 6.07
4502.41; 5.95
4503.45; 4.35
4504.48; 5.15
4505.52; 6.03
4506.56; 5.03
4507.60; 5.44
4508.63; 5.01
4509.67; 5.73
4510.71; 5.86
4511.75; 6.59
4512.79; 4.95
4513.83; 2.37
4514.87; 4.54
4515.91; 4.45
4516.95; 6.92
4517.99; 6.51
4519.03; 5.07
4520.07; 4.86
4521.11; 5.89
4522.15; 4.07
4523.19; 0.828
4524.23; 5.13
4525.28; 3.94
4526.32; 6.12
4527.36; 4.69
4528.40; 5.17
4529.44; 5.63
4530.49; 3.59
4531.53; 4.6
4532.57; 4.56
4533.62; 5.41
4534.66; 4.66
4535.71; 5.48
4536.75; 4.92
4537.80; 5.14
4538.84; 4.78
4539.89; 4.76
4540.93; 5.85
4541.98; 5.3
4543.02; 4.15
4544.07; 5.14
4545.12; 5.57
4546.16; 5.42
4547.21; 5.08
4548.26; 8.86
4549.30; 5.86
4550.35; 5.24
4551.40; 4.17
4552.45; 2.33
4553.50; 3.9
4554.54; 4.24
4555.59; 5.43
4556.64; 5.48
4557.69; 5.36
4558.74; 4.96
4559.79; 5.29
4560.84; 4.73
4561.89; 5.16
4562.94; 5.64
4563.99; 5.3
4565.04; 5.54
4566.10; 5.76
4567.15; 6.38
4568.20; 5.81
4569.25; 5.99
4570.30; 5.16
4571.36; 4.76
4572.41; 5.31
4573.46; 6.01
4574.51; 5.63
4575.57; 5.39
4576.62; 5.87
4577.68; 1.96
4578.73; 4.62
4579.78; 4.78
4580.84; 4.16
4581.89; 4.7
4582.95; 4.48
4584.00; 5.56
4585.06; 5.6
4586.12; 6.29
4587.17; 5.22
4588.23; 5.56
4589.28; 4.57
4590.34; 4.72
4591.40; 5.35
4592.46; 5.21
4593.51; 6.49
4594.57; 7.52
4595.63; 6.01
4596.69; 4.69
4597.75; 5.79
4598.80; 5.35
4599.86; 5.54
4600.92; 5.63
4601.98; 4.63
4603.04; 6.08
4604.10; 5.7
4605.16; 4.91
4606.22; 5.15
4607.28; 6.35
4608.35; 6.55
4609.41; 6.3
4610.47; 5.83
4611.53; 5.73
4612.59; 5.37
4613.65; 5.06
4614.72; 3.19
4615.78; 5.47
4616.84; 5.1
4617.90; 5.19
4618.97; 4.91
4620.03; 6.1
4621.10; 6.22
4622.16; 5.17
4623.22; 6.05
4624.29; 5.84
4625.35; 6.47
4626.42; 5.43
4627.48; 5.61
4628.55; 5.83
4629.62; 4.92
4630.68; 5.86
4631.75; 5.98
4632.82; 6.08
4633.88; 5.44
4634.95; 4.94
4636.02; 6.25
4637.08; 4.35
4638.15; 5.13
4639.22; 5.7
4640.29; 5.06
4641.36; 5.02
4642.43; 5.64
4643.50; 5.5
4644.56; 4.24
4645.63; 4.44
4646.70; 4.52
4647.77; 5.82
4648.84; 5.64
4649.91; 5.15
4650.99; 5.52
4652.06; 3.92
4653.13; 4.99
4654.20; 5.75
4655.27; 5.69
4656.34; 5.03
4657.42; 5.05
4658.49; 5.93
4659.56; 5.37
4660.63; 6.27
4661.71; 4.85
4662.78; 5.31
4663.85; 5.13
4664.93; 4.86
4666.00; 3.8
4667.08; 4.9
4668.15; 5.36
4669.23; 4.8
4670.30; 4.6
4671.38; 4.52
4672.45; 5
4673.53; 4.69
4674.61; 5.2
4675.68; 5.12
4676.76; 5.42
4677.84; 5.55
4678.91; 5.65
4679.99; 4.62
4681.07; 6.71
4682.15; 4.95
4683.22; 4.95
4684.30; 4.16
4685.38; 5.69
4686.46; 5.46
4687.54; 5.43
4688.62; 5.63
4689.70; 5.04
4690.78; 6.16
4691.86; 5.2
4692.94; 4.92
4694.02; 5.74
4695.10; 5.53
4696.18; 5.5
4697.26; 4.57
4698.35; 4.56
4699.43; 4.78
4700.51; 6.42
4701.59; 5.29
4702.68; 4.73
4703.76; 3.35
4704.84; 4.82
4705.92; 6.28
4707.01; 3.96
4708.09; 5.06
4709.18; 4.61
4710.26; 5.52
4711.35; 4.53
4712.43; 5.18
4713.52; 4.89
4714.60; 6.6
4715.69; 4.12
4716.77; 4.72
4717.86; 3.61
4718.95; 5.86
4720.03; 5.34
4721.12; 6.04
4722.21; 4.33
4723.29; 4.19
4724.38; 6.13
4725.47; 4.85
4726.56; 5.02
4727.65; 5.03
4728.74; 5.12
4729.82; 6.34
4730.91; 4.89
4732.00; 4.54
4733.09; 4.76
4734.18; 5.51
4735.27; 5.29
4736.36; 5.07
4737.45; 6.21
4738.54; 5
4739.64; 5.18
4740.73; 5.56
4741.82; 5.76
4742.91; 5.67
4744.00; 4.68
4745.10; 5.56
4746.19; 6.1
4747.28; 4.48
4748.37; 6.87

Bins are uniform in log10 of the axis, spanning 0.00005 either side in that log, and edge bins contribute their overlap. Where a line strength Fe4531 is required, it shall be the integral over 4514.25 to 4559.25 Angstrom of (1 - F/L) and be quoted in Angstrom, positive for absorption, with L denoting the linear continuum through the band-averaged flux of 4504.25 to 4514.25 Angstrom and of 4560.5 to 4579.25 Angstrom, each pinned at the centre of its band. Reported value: 2.5 Angstrom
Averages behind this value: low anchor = 5.24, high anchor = 5.28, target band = 4.97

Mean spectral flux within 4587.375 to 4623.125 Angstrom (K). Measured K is 5.5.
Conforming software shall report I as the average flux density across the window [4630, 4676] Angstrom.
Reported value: 5.17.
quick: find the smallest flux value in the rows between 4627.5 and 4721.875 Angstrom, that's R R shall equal 3.35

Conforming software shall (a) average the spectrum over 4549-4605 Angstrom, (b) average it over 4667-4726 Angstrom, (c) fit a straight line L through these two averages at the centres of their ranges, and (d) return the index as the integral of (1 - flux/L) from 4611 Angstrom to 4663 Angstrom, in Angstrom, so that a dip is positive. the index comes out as -1.9 Angstrom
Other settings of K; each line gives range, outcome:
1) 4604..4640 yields 5.53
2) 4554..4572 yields 5.35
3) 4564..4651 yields 5.4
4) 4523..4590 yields 5.07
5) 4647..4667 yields 5.21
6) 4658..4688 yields 5.15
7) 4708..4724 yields 4.98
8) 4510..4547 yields 4.95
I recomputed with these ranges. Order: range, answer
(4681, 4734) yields 5.11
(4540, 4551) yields 5.6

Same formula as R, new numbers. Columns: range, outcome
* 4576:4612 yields 1.96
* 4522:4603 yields 0.828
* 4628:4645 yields 4.24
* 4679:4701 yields 4.16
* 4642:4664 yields 3.92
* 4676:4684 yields 4.62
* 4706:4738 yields 3.61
